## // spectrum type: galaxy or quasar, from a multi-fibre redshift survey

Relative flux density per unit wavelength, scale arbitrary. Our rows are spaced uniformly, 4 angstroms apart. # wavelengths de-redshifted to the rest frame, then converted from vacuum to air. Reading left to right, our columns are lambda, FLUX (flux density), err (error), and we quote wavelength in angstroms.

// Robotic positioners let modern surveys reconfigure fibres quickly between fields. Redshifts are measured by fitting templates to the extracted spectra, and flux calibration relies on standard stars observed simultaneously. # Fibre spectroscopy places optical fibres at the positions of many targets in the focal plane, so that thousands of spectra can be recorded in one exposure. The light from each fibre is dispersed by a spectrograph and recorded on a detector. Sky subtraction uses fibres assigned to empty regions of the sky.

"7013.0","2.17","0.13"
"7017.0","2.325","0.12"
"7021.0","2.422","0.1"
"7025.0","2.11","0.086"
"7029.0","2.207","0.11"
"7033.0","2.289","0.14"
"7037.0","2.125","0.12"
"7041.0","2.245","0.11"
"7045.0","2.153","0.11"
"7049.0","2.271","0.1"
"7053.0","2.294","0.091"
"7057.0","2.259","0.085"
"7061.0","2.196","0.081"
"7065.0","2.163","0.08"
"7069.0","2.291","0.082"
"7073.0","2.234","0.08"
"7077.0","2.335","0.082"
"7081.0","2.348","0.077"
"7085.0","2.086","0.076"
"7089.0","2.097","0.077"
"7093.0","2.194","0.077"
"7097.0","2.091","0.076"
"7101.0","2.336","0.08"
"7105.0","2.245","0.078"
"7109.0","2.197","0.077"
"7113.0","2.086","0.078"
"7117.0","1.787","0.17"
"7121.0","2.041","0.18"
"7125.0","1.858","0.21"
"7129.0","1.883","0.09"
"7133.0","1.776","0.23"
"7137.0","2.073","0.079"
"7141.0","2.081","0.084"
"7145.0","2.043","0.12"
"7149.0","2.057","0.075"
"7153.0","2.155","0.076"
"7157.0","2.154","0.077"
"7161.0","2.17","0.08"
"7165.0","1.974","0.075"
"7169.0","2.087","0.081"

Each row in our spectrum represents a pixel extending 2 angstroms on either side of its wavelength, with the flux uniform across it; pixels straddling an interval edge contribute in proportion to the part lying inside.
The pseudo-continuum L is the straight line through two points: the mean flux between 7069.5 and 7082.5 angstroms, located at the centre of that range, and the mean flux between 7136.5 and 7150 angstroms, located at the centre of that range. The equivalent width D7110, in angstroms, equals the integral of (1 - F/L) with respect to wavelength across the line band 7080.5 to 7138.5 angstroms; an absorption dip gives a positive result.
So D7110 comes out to 3.2 angstroms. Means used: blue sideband 2.3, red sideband 2.06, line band 2.07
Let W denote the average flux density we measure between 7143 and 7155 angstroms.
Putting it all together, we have 2.08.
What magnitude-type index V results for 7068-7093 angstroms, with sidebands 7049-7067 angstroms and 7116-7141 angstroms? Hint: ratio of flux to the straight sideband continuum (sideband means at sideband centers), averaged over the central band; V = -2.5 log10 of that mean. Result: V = -0.05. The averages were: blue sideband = 2.23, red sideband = 1.92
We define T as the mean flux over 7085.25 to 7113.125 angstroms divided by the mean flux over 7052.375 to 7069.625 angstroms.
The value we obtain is 1.0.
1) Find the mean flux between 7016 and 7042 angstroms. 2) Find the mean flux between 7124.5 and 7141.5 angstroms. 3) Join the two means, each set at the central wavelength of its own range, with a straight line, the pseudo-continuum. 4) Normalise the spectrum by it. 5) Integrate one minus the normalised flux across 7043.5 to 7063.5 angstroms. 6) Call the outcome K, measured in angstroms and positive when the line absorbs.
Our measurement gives -0.61 angstroms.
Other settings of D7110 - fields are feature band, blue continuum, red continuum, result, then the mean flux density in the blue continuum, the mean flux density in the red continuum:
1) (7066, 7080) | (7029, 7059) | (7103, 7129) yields -0.9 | 2.23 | 2.02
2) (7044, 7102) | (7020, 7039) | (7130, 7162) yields -1.7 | 2.22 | 2.05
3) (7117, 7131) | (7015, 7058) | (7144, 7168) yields 1.5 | 2.25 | 2.09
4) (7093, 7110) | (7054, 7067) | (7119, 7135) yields -1.7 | 2.21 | 1.89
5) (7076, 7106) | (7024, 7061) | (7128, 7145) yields -1.8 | 2.22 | 1.97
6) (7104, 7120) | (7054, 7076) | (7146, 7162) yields 0.8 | 2.24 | 2.13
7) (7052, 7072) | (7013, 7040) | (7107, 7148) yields -0.8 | 2.24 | 1.98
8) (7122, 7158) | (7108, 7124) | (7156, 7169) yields 0.8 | 2.01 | 2.09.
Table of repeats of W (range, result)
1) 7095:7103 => 2.21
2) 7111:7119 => 1.94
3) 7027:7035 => 2.25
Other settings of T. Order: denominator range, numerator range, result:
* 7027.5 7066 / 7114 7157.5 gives 0.89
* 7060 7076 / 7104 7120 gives 0.93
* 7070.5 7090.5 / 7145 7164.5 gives 0.95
